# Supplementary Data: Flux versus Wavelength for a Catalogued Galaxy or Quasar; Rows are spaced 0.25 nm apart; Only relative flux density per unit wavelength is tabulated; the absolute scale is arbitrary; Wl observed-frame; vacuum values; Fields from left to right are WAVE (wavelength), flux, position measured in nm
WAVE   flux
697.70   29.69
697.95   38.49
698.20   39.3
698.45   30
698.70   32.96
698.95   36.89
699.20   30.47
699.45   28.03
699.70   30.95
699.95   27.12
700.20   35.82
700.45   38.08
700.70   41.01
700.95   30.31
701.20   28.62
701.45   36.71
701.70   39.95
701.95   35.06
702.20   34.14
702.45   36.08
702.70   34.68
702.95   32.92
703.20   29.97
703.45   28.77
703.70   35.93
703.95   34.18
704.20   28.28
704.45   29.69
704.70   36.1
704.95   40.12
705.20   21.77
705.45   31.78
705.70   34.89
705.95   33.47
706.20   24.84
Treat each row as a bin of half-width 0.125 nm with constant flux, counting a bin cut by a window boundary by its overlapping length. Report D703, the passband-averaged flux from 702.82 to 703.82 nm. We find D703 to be 31.9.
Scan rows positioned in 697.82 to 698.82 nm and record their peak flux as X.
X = 39.3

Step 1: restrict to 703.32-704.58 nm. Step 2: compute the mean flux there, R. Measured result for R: 31.4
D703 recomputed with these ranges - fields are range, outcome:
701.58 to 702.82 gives 36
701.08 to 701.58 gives 32.8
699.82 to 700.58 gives 33.7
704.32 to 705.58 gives 31.9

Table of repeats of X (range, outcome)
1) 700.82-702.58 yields 39.95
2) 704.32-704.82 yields 36.1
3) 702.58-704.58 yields 35.93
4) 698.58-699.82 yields 36.89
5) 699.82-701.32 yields 41.01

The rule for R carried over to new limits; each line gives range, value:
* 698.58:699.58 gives 32.1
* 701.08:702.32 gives 34.9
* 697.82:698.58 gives 35.9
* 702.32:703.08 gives 34.5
